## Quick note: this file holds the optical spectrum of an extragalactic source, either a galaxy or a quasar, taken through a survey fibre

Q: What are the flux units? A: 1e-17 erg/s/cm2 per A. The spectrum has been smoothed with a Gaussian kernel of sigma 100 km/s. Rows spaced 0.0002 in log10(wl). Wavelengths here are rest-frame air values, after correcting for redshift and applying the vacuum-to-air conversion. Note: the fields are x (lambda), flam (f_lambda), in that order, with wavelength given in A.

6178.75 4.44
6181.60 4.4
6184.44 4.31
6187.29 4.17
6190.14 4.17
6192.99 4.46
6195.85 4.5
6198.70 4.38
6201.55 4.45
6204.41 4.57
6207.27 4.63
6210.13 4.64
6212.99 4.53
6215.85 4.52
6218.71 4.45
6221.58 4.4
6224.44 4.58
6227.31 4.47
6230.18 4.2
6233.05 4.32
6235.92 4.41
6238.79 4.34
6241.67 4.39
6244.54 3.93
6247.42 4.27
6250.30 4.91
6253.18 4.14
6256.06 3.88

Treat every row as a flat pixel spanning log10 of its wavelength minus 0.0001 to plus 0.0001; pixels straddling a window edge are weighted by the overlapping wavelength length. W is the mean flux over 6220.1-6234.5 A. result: 4.39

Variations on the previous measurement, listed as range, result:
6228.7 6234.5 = 4.26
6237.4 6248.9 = 4.23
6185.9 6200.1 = 4.34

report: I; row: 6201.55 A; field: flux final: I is 4.45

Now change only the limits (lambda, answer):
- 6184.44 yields 4.31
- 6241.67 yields 4.39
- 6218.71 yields 4.45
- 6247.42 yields 4.27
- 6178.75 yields 4.44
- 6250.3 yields 4.91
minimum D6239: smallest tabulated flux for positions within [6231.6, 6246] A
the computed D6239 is 3.93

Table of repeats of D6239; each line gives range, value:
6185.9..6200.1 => 4.17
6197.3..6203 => 4.38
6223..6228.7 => 4.47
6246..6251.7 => 4.27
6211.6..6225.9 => 4.4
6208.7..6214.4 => 4.53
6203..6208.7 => 4.57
